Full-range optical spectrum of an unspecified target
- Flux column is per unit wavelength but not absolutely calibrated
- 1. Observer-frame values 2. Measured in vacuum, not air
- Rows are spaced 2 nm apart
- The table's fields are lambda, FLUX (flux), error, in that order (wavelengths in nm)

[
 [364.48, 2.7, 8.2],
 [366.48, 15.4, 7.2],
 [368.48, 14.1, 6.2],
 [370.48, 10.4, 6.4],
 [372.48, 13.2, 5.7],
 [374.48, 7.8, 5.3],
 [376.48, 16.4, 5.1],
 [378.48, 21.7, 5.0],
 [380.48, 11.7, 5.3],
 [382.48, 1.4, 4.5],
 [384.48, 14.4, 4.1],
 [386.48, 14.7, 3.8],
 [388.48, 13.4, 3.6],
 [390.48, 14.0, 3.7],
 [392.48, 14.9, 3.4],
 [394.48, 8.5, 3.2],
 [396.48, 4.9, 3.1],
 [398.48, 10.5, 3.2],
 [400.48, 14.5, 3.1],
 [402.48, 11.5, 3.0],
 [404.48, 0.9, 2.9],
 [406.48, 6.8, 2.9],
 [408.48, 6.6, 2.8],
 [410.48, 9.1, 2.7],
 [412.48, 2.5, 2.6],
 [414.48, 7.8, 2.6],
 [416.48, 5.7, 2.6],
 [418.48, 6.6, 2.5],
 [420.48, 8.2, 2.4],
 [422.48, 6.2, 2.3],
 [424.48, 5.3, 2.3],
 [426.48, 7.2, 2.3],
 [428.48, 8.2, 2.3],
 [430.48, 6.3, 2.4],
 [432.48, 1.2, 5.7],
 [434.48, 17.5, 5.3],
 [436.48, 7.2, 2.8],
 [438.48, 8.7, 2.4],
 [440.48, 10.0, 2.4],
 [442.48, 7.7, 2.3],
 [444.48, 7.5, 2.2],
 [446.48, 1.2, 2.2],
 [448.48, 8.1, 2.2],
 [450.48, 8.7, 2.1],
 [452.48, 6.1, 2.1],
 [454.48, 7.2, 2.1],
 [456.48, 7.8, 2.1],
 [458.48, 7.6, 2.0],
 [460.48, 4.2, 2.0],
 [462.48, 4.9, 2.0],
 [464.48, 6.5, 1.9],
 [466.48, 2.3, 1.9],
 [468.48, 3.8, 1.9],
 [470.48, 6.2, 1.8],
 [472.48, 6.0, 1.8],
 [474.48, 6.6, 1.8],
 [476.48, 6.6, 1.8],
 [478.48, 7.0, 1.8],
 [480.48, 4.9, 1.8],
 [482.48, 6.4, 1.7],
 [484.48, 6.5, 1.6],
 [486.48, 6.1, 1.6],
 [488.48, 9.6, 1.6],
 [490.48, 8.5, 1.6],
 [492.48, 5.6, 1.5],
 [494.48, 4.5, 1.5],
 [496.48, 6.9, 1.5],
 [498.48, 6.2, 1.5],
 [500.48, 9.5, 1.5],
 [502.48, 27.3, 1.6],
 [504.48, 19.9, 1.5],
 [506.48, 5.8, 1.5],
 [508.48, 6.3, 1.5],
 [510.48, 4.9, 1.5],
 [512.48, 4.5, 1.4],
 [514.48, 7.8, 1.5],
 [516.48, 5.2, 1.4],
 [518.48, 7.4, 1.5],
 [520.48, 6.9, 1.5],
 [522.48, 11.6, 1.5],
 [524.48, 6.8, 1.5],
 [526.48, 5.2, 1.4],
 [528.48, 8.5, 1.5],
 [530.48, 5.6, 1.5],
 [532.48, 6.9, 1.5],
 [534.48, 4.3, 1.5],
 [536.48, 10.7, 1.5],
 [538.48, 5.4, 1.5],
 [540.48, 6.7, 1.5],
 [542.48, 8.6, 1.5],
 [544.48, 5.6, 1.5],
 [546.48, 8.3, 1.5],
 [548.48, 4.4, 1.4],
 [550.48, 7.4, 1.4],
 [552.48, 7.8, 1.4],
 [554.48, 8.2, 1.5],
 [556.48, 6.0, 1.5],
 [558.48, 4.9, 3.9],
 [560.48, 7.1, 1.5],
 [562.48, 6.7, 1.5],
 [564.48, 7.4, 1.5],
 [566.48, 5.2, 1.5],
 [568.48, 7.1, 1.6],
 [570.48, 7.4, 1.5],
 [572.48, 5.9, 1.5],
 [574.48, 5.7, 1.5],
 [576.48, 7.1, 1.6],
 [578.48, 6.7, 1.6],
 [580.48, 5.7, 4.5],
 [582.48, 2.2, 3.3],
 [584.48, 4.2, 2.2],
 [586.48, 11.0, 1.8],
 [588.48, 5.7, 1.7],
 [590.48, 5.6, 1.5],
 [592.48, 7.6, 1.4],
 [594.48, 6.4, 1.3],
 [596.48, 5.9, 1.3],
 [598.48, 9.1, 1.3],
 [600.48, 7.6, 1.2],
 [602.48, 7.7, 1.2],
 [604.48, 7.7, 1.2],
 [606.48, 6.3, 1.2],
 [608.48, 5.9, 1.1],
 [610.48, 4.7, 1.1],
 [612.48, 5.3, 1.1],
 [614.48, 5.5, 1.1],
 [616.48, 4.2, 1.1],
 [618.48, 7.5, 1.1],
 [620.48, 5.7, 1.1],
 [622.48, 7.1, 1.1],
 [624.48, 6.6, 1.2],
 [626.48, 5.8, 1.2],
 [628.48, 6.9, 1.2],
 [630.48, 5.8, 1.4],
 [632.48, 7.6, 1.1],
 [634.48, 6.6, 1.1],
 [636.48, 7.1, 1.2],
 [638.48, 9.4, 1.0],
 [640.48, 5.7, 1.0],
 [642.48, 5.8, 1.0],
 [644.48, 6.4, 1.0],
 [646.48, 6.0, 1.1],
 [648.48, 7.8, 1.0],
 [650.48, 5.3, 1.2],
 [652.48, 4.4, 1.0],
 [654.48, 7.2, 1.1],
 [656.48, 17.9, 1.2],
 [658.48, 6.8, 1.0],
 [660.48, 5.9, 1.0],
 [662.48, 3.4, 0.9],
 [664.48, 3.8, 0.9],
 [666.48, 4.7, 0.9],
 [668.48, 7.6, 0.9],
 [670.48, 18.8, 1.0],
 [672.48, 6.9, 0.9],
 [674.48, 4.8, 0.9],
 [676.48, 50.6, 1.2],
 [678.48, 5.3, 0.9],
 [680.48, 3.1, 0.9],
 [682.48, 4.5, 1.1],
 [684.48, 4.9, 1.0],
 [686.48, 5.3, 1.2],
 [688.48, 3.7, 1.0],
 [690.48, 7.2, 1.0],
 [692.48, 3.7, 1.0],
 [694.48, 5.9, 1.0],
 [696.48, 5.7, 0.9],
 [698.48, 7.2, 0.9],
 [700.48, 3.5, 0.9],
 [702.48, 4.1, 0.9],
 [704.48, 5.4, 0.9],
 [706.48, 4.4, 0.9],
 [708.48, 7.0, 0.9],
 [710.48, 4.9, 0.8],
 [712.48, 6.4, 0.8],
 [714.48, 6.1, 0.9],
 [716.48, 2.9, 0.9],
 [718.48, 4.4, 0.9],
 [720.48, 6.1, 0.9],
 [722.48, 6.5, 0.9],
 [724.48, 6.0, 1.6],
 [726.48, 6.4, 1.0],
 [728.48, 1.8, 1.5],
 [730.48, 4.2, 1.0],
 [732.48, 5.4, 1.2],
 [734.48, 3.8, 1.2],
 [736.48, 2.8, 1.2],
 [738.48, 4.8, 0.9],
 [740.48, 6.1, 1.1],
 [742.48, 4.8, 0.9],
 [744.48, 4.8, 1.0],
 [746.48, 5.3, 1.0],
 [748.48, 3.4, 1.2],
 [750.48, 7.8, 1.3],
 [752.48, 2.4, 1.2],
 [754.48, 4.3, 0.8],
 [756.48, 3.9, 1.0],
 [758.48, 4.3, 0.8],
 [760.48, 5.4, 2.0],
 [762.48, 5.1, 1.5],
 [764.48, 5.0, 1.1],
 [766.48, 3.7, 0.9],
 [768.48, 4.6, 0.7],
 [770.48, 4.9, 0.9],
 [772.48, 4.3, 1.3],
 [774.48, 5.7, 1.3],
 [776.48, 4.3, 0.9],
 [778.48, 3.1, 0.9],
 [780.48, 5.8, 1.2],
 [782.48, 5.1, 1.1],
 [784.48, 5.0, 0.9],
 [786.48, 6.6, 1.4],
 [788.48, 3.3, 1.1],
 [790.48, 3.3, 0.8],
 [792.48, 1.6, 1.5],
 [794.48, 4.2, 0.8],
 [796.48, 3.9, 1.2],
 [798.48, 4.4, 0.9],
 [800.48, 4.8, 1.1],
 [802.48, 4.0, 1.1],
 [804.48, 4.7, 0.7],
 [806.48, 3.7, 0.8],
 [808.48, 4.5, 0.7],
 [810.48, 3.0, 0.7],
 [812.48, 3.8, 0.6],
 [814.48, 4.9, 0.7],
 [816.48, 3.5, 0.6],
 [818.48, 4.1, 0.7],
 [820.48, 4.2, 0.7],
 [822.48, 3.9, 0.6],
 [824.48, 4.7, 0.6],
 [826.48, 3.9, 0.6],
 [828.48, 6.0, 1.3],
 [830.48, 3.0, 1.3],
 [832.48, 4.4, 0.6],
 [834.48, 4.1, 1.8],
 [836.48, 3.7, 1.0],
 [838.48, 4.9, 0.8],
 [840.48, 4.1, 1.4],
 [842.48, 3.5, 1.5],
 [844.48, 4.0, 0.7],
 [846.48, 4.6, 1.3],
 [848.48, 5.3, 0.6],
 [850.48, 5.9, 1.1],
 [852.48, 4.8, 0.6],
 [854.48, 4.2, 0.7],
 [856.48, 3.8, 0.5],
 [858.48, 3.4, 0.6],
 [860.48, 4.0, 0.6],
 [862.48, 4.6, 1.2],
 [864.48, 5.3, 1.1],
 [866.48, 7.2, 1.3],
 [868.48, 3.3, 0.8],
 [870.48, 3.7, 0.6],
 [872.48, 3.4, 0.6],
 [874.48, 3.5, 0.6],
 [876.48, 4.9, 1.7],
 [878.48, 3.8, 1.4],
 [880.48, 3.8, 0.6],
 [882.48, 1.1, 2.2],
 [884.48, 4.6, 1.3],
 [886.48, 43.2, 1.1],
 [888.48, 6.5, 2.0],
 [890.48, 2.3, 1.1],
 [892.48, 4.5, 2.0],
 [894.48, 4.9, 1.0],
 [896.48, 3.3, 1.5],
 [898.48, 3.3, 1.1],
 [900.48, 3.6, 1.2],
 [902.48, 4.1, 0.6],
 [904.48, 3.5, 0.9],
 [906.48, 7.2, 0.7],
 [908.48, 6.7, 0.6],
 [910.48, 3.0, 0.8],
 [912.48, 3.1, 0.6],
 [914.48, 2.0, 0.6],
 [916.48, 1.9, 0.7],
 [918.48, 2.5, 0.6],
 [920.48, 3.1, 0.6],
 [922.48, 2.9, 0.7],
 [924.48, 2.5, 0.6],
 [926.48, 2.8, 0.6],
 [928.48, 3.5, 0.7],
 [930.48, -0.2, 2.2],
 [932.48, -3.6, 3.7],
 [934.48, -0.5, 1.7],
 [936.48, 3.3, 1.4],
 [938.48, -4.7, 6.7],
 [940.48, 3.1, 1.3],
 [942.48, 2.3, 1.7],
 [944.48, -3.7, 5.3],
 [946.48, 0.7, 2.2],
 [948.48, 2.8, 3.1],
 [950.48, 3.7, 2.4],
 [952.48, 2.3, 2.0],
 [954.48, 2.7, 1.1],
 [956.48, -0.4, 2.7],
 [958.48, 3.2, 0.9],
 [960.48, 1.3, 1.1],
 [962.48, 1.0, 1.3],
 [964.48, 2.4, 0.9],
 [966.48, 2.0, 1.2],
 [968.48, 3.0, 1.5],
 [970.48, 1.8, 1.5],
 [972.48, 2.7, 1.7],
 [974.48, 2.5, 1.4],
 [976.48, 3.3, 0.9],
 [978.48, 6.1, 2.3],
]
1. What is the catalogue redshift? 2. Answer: 0.35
